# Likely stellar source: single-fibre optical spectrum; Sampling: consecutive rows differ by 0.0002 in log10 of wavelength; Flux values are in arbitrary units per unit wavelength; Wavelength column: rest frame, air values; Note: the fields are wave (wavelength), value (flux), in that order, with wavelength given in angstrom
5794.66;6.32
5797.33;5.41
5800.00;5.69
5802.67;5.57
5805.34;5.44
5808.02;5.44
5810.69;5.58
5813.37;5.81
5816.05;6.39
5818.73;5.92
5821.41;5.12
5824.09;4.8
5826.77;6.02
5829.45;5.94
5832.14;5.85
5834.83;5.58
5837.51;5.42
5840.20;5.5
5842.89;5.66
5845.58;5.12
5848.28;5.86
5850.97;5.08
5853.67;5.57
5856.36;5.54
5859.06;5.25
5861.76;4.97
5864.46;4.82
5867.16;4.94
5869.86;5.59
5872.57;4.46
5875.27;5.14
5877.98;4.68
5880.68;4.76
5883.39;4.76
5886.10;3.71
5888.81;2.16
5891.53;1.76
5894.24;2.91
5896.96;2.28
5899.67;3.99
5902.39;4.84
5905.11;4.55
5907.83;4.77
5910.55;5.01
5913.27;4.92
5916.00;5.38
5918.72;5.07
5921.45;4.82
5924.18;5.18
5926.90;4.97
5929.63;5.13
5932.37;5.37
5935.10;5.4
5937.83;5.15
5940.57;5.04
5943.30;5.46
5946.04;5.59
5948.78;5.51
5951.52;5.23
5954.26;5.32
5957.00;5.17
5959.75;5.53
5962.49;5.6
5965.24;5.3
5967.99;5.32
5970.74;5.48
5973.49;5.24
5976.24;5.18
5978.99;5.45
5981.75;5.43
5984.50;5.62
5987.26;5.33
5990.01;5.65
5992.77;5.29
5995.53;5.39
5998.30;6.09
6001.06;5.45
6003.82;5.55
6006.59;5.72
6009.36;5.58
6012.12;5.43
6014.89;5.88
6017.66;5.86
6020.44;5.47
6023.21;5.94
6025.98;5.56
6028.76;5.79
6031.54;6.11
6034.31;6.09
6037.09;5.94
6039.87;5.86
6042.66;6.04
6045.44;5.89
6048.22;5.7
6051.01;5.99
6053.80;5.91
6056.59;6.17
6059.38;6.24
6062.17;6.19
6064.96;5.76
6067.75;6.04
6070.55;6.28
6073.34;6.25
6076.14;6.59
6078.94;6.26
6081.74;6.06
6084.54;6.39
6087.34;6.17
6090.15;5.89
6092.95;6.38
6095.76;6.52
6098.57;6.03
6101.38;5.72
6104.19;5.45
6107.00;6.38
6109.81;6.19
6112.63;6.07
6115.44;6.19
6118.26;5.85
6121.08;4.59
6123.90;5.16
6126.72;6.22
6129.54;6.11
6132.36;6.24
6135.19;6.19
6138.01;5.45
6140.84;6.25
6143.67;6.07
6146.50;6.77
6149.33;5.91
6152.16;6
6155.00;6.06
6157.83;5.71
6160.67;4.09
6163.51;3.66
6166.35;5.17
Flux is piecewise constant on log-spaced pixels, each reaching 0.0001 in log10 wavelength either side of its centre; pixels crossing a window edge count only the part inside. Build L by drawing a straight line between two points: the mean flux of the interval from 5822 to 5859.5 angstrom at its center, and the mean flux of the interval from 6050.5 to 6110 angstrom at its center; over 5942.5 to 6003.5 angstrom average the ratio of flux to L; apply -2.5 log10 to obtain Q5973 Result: 0.08 mag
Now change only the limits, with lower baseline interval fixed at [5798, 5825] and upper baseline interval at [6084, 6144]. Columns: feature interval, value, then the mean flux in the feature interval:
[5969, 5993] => 0.07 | 5.41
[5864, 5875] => 0.14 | 4.98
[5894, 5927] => 0.25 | 4.55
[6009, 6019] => 0.03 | 5.7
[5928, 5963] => 0.08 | 5.34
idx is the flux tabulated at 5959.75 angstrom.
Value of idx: 5.53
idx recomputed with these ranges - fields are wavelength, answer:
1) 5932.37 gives 5.37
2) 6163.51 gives 3.66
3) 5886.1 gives 3.71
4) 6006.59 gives 5.72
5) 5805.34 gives 5.44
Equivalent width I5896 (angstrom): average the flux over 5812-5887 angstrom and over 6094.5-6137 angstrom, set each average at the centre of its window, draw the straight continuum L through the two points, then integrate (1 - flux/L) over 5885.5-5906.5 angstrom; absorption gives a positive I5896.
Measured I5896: 8.3 angstrom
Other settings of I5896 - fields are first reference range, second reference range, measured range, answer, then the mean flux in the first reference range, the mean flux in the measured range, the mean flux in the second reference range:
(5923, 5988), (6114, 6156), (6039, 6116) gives -4.70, 5.33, 6.09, 5.94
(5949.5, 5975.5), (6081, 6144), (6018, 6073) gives -2.41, 5.35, 5.95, 5.98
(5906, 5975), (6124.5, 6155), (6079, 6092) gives -0.65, 5.23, 6.15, 6.09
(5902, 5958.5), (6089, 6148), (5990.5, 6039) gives -1.68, 5.14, 5.71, 5.99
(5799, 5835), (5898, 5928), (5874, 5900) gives 7.58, 5.66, 3.59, 4.84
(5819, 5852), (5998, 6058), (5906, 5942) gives 3.60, 5.51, 5.09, 5.81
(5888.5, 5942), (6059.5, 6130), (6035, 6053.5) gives -1.04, 4.48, 5.91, 6.03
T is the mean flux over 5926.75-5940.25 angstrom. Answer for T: 5.21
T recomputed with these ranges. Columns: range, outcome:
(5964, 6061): 5.69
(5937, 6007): 5.42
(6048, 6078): 6.12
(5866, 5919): 4.27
